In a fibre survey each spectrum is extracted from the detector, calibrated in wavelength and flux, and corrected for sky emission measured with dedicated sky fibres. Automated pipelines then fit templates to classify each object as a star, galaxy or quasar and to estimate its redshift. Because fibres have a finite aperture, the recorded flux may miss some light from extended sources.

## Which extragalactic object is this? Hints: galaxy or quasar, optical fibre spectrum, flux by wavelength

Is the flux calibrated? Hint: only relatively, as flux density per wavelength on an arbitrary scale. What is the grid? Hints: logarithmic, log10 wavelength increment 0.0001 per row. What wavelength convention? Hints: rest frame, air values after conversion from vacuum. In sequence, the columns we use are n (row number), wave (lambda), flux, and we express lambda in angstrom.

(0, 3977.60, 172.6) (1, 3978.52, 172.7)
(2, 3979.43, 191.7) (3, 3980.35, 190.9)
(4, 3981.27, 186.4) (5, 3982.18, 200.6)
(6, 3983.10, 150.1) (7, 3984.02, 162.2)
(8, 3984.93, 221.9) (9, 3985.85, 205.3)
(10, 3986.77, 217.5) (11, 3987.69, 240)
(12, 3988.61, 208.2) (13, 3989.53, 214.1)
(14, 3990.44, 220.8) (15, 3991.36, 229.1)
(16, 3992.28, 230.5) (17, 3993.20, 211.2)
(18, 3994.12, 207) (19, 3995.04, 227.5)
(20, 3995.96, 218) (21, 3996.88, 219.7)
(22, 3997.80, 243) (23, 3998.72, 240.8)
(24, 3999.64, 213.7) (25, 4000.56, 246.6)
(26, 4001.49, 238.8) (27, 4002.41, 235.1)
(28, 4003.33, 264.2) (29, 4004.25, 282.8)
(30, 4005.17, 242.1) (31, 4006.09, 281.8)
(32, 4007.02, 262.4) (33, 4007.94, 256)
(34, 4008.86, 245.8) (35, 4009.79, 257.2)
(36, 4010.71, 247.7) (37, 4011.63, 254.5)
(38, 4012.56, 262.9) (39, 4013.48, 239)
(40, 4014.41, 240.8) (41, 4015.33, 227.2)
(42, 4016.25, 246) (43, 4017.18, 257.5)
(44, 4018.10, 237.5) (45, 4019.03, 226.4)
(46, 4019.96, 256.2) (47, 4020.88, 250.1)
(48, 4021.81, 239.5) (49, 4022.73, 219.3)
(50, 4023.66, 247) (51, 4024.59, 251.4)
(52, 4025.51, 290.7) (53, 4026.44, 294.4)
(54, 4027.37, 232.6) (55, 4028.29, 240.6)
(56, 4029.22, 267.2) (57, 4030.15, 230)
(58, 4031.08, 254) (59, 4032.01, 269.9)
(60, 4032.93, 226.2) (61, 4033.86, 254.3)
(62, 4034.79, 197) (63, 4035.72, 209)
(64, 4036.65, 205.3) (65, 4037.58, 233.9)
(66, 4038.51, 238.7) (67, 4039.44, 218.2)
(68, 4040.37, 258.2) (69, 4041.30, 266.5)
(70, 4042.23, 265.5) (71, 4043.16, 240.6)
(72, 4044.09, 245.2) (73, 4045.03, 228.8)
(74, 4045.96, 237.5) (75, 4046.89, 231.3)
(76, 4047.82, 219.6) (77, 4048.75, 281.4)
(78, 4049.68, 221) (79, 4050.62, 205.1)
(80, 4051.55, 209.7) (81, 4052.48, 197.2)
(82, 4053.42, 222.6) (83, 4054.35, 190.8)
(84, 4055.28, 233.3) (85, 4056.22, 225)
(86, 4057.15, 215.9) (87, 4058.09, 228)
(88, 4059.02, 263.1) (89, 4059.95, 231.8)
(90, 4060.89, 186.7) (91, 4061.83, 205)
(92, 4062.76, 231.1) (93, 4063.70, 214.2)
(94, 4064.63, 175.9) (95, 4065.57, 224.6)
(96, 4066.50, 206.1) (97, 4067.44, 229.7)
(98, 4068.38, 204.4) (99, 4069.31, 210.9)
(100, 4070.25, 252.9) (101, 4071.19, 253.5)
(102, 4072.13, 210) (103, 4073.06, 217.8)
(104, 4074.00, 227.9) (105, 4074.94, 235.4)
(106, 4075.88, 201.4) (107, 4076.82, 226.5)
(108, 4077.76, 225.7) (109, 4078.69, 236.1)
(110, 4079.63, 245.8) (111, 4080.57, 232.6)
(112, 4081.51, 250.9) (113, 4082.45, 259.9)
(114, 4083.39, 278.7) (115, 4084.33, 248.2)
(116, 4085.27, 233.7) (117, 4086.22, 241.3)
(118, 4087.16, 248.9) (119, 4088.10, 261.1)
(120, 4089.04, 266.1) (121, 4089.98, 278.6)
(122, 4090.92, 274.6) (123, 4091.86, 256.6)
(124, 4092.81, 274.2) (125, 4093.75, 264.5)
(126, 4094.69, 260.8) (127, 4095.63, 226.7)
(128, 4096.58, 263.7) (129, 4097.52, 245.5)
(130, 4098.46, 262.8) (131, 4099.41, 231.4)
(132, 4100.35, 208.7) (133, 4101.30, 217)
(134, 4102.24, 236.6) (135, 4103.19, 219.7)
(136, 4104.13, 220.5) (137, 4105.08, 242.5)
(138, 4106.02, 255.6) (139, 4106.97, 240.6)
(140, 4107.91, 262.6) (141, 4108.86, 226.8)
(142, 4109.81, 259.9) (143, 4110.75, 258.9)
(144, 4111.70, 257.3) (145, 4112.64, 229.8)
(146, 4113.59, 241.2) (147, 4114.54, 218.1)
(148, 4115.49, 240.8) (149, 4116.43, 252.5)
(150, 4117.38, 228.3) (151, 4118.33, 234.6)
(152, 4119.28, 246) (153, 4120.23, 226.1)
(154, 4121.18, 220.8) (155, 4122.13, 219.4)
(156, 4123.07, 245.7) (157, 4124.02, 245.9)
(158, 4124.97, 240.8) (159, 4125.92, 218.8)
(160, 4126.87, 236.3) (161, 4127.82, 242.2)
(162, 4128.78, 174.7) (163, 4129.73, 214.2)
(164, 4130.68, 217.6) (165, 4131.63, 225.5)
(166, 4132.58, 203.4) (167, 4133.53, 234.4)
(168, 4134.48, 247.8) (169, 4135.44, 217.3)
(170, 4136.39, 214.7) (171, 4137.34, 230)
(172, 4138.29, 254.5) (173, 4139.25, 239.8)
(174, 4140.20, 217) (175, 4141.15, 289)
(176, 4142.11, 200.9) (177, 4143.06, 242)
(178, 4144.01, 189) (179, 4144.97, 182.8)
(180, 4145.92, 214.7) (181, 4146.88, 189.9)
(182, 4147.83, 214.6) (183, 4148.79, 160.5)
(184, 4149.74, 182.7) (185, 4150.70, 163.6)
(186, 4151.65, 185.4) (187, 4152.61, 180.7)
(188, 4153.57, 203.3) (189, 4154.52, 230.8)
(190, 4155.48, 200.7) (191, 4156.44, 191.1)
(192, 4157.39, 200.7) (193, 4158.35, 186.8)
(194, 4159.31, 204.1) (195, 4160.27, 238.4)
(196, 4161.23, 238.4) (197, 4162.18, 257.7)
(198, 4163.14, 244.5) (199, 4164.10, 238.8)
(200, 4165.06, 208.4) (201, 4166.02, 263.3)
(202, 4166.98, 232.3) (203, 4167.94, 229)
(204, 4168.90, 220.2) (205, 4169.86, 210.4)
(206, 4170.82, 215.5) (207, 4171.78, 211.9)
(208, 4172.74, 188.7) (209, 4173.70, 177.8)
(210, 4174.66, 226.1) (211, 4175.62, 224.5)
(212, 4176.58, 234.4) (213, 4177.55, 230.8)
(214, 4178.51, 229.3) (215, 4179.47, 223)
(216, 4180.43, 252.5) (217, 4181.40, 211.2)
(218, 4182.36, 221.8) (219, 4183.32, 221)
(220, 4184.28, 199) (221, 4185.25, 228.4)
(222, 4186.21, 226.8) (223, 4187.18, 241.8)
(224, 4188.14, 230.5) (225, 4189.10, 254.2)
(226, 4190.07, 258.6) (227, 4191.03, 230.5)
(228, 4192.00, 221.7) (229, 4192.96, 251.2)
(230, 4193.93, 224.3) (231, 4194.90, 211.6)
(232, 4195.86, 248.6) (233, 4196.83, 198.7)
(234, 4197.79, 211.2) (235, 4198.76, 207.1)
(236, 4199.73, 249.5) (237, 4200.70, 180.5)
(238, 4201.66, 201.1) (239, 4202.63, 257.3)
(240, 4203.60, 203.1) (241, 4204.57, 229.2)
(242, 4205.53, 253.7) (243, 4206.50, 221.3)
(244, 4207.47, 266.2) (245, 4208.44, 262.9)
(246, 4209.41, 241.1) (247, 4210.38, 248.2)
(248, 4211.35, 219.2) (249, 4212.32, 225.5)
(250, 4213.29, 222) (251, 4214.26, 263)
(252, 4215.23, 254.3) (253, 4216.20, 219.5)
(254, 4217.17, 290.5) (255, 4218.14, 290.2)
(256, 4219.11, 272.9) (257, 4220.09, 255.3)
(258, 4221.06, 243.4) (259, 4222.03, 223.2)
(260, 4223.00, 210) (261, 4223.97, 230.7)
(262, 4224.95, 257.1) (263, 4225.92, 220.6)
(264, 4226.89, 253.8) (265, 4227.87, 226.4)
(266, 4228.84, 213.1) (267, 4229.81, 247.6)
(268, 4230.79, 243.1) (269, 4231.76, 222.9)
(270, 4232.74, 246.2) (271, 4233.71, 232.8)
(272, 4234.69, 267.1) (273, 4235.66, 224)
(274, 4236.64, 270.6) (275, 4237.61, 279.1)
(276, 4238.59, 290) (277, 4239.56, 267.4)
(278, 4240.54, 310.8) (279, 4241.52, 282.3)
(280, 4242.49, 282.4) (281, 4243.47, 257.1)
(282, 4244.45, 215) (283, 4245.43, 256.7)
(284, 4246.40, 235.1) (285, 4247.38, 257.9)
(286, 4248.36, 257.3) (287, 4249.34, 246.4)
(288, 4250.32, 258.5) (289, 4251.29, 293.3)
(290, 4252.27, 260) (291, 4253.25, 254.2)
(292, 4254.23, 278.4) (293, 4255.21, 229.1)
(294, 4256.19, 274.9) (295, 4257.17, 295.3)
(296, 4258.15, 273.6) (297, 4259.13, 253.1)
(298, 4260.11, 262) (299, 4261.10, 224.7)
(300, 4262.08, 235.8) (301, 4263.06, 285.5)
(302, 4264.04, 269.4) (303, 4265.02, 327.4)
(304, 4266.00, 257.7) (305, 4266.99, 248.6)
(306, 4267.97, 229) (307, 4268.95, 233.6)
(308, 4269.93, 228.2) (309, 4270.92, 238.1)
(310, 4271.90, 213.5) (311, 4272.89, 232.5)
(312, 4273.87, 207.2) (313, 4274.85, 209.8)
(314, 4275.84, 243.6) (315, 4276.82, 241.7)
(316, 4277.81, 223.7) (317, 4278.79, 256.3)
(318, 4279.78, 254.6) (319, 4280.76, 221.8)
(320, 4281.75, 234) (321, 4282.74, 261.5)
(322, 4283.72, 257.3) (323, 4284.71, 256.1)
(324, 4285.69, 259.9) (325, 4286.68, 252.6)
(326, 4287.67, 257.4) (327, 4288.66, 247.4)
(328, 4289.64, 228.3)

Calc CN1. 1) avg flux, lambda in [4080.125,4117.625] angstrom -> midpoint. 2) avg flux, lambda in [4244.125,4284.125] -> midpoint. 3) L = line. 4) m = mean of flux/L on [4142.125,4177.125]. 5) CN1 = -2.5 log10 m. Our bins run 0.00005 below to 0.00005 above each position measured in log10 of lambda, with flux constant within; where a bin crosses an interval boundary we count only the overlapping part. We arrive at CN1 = 0.18 mag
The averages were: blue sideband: 247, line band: 211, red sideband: 250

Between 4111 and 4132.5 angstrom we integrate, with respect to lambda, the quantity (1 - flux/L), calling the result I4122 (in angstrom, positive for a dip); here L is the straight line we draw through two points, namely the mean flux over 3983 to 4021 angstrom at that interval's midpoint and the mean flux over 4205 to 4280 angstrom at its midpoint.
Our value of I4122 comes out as 1.1 angstrom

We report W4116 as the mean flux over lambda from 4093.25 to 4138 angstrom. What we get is 235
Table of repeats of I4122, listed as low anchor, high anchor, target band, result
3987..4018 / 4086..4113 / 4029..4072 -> 2.75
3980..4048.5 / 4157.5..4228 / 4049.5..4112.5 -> -0.24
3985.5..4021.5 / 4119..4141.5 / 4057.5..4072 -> 0.83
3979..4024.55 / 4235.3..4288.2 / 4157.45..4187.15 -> 2.79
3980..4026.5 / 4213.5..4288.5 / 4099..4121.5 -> 0.46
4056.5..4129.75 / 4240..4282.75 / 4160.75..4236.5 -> 4.15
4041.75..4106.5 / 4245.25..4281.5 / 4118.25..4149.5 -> 2.24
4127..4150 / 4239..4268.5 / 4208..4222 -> -0.13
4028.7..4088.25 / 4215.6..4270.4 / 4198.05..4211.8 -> 1.03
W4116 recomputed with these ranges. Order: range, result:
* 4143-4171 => 210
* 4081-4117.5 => 247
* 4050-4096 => 233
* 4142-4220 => 224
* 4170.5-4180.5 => 218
